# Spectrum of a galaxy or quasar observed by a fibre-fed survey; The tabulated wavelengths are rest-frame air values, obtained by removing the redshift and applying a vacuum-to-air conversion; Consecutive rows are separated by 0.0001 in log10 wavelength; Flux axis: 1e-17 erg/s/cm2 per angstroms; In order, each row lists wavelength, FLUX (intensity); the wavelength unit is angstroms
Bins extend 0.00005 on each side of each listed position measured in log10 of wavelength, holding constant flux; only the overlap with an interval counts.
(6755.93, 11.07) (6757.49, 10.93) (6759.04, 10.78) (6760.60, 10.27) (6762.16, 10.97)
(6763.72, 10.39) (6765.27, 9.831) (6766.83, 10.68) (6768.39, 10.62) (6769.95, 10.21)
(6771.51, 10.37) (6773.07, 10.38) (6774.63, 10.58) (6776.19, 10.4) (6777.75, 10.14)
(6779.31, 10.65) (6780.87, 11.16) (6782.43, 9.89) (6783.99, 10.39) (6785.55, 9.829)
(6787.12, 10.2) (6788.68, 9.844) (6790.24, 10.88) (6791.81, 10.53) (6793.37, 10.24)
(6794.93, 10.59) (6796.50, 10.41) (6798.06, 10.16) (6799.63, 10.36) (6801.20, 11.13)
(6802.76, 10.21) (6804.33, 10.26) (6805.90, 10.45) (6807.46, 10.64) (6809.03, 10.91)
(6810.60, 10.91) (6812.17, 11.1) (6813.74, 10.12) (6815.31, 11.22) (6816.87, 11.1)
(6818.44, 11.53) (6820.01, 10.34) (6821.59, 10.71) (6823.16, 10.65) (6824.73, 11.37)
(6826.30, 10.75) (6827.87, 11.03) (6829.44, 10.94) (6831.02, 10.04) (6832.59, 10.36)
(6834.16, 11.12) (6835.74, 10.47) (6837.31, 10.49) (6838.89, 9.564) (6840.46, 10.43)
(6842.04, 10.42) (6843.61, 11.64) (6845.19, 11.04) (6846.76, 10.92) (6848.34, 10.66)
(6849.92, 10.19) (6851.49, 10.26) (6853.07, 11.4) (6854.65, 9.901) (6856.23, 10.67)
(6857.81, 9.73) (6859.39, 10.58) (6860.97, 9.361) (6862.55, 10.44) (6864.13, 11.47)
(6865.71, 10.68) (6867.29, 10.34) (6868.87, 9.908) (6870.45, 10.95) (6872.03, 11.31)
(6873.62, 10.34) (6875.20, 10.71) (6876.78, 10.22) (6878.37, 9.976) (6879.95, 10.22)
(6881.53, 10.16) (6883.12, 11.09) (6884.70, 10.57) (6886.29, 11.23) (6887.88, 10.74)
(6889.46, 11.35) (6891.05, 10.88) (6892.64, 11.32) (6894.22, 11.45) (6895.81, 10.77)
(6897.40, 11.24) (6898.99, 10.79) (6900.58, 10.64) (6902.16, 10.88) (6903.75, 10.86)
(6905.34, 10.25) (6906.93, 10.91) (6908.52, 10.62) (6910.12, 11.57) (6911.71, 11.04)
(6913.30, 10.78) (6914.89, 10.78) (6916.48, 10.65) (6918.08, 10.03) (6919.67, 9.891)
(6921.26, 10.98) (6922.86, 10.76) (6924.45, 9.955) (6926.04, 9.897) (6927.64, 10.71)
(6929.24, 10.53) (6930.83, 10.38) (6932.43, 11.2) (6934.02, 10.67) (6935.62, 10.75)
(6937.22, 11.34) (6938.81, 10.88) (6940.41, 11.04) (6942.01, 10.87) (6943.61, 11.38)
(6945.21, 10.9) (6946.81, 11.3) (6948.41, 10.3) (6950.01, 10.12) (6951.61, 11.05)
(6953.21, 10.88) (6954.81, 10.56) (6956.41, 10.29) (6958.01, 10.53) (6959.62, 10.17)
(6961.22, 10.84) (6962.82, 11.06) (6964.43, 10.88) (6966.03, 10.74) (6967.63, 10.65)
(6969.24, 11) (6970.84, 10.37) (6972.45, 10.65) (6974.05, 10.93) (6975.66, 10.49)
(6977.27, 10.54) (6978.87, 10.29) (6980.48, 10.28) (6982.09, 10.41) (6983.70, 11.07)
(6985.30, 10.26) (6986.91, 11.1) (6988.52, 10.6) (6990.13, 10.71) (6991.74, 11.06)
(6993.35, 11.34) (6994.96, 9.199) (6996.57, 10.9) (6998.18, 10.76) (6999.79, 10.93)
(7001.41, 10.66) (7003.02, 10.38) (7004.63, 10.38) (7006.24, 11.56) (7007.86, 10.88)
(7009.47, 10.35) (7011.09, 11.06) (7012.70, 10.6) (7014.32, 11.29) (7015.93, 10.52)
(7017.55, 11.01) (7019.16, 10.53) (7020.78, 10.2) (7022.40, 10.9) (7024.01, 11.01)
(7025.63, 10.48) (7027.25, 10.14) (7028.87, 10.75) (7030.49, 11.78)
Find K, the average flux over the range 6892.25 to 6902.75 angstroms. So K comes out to 11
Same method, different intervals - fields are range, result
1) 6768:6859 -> 10.6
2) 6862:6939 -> 10.7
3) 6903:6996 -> 10.7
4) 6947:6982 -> 10.6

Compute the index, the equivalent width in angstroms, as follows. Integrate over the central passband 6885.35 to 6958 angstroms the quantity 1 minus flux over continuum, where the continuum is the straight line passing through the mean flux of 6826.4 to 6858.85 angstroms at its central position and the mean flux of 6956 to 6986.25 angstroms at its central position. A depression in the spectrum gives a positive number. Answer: -1.3 angstroms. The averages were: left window 10.6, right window 10.6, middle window 10.8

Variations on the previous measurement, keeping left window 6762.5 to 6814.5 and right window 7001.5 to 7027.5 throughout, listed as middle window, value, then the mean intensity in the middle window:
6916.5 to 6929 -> 0.3 angstroms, 10.3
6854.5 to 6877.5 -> 0.2 angstroms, 10.5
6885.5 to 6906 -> -0.7 angstroms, 11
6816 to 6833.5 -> -0.5 angstroms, 10.8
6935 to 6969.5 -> -0.5 angstroms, 10.8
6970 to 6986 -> 0.2 angstroms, 10.5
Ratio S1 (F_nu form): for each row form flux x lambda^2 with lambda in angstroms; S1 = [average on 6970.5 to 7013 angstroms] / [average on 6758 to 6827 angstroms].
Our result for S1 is 1.1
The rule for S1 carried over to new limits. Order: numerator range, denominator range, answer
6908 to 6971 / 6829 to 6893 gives 1.04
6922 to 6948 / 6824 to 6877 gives 1.04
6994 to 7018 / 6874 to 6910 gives 1.03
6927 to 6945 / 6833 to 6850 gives 1.05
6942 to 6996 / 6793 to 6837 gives 1.04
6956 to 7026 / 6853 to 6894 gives 1.04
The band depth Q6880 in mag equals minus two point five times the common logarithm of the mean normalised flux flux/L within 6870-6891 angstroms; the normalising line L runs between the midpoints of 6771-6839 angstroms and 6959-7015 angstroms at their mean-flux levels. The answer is -0.01 mag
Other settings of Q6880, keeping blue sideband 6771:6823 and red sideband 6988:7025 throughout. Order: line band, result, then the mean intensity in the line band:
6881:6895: -0.037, 11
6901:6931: 0.004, 10.6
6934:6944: -0.033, 11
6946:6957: 0.003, 10.7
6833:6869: 0.007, 10.5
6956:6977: 0.003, 10.7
